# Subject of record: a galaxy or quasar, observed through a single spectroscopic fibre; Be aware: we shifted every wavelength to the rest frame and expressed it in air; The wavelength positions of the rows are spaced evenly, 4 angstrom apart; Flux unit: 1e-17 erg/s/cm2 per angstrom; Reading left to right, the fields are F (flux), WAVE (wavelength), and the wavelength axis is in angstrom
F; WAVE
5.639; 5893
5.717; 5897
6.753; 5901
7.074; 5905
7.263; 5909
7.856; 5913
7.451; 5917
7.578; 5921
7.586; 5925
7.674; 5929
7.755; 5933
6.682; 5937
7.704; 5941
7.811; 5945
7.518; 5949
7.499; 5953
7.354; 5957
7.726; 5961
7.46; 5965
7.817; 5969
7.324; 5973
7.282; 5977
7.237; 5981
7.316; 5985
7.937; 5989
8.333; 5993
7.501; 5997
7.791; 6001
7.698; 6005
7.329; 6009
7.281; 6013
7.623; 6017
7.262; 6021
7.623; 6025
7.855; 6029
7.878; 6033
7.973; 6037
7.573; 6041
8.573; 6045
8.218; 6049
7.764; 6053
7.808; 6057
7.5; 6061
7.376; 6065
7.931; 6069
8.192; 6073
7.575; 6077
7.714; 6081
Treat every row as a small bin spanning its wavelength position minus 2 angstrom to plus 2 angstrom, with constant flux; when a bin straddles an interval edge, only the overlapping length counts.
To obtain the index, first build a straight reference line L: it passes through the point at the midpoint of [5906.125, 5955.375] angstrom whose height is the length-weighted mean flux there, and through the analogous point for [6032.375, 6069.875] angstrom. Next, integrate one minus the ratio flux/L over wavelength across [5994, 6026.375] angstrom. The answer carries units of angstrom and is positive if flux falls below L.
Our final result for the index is 0.9 angstrom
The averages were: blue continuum 7.52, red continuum 7.86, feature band 7.54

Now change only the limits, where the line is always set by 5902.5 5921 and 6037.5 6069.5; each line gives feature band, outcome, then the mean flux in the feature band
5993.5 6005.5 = -0.1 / 7.74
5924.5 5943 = 0.0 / 7.47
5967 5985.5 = 0.5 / 7.4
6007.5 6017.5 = 0.4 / 7.38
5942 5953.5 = -0.2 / 7.63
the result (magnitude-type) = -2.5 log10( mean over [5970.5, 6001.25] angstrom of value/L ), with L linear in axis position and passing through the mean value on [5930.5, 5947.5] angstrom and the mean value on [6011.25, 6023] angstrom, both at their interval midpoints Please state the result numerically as -0.02 mag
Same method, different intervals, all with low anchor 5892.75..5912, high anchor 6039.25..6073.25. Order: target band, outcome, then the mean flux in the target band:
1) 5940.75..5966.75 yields -0.08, 7.57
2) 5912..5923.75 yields -0.13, 7.61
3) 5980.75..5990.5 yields -0.03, 7.52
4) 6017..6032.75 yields 0.00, 7.62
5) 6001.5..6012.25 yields -0.01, 7.53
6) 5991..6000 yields -0.07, 7.9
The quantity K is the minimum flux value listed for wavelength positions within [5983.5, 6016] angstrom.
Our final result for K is 7.281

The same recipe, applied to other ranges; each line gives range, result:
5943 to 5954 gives 7.499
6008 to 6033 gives 7.262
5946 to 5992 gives 7.237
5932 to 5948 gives 6.682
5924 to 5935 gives 7.586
